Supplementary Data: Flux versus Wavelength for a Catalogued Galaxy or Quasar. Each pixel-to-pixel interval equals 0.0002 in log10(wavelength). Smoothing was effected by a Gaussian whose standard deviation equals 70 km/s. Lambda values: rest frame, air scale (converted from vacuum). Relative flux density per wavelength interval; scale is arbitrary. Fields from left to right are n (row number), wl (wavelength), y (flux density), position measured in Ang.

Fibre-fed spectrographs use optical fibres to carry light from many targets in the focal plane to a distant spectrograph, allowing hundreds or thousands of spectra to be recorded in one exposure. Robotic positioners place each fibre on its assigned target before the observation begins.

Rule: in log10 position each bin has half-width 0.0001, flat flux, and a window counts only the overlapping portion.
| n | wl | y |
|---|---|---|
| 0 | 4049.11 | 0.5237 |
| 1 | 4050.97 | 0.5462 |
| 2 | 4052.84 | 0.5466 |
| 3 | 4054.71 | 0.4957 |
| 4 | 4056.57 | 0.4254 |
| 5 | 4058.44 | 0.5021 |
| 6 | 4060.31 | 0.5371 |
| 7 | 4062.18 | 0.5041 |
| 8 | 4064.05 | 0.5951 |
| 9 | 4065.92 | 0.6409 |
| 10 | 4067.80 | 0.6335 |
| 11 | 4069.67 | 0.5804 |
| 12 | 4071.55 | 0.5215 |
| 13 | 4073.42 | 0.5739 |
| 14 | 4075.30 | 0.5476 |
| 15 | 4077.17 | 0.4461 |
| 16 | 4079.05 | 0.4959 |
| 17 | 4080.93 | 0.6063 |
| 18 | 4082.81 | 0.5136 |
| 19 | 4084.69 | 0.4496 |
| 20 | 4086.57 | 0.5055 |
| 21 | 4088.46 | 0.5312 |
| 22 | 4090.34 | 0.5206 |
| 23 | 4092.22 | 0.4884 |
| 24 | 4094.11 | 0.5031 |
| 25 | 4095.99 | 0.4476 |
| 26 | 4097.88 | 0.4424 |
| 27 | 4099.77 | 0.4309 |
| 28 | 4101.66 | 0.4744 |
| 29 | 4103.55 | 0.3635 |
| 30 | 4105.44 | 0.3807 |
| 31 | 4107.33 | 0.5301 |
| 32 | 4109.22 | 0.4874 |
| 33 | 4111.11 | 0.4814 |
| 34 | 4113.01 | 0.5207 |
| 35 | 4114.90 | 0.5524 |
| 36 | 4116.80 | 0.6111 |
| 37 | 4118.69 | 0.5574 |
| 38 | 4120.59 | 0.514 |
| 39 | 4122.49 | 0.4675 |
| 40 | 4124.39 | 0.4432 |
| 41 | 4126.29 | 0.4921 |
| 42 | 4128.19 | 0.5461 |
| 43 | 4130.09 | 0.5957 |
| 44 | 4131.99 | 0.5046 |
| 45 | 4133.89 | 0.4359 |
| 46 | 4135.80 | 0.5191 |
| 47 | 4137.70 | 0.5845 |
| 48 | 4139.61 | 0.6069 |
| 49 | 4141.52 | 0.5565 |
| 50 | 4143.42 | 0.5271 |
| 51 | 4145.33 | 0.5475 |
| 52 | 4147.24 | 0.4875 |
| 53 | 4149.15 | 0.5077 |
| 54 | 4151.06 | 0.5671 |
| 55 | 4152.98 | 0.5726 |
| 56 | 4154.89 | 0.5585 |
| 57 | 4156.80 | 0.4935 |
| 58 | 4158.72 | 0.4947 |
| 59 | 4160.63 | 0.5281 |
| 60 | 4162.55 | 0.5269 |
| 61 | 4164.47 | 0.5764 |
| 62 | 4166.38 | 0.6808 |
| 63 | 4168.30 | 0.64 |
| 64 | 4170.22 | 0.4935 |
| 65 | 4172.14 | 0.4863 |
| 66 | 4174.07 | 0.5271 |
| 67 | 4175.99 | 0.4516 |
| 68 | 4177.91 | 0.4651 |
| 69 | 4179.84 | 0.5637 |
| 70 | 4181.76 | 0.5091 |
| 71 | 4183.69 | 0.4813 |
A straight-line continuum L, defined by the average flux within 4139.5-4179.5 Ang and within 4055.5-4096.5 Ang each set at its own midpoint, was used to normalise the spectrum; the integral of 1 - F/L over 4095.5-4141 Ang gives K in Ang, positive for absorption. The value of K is 2.7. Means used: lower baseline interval 0.527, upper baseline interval 0.537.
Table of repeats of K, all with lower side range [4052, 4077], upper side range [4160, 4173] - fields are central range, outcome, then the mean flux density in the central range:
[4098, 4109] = 2.22 Ang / 0.44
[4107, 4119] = 0.42 Ang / 0.534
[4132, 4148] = 0.75 Ang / 0.532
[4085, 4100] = 1.75 Ang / 0.485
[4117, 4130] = 0.92 Ang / 0.516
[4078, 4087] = 0.55 Ang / 0.514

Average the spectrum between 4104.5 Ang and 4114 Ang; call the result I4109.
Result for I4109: 0.481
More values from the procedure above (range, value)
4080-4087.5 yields 0.519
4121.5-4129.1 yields 0.487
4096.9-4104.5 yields 0.427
